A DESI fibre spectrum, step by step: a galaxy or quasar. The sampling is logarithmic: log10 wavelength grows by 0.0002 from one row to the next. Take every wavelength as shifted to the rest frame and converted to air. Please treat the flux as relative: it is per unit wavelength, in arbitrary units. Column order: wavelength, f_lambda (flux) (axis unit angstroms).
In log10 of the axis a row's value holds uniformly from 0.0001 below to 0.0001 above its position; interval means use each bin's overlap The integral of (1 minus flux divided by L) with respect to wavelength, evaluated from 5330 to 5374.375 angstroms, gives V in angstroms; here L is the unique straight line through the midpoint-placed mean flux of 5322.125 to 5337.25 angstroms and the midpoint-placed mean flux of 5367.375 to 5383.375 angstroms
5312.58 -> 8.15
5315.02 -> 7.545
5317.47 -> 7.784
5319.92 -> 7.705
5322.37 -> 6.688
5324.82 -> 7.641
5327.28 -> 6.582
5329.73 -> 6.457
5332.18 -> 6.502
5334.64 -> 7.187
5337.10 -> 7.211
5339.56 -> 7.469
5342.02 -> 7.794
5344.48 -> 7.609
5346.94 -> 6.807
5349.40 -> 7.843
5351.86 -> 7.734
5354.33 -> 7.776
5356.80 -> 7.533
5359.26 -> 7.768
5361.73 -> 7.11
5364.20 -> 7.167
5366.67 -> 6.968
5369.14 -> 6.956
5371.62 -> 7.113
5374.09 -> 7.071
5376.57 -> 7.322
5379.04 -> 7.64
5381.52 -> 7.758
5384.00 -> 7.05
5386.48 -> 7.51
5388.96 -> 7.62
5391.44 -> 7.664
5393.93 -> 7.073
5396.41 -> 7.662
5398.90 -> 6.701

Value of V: -1.4 angstroms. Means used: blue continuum 6.88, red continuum 7.29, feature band 7.3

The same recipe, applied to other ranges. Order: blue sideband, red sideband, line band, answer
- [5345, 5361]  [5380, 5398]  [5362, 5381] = 0.8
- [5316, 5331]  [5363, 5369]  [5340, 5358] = -1.2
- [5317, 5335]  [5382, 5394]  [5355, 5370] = 0.0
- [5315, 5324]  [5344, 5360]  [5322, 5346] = 1.2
